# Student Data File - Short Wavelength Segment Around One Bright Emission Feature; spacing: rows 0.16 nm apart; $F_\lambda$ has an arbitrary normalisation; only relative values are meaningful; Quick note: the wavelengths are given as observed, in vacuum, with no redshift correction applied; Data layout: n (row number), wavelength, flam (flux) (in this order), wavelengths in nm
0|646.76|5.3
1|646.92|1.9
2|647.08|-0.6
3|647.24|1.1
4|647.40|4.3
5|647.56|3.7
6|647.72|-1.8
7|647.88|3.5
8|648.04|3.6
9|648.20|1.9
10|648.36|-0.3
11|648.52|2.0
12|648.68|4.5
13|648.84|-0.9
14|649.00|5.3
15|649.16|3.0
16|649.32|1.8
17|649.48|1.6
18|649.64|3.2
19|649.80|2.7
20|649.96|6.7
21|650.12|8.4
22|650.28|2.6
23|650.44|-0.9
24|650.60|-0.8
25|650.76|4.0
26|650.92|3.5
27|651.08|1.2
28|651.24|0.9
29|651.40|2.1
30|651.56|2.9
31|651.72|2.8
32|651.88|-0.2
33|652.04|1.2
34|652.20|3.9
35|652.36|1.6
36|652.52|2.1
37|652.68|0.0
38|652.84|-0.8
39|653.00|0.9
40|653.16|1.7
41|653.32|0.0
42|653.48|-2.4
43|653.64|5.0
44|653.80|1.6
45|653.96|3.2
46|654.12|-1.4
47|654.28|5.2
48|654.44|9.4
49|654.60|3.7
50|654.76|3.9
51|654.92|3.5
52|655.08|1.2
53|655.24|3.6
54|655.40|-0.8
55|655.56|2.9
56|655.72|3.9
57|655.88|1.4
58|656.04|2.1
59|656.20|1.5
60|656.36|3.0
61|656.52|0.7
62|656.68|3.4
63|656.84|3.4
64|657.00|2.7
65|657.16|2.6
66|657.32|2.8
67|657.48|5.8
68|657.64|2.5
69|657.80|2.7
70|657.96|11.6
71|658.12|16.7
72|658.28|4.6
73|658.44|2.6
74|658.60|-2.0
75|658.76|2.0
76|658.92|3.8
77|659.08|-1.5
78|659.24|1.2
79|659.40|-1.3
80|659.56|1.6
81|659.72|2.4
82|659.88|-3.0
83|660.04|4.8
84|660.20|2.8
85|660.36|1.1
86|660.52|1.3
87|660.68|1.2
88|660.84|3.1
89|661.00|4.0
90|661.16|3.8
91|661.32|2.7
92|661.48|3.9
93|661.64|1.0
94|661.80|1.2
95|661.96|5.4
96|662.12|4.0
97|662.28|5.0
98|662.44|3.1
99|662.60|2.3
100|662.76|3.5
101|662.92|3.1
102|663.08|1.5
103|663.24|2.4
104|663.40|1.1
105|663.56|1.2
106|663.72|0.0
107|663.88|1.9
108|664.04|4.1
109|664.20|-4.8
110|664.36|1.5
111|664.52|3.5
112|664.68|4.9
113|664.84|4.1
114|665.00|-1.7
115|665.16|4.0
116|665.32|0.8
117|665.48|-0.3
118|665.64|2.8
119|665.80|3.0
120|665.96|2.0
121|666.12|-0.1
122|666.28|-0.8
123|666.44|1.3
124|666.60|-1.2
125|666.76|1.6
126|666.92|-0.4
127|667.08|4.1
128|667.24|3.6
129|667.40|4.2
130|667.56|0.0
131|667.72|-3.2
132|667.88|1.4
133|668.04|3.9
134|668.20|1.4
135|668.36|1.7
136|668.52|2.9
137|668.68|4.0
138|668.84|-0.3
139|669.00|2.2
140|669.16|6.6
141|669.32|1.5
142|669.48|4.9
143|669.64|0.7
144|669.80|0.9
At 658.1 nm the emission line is Hgamma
